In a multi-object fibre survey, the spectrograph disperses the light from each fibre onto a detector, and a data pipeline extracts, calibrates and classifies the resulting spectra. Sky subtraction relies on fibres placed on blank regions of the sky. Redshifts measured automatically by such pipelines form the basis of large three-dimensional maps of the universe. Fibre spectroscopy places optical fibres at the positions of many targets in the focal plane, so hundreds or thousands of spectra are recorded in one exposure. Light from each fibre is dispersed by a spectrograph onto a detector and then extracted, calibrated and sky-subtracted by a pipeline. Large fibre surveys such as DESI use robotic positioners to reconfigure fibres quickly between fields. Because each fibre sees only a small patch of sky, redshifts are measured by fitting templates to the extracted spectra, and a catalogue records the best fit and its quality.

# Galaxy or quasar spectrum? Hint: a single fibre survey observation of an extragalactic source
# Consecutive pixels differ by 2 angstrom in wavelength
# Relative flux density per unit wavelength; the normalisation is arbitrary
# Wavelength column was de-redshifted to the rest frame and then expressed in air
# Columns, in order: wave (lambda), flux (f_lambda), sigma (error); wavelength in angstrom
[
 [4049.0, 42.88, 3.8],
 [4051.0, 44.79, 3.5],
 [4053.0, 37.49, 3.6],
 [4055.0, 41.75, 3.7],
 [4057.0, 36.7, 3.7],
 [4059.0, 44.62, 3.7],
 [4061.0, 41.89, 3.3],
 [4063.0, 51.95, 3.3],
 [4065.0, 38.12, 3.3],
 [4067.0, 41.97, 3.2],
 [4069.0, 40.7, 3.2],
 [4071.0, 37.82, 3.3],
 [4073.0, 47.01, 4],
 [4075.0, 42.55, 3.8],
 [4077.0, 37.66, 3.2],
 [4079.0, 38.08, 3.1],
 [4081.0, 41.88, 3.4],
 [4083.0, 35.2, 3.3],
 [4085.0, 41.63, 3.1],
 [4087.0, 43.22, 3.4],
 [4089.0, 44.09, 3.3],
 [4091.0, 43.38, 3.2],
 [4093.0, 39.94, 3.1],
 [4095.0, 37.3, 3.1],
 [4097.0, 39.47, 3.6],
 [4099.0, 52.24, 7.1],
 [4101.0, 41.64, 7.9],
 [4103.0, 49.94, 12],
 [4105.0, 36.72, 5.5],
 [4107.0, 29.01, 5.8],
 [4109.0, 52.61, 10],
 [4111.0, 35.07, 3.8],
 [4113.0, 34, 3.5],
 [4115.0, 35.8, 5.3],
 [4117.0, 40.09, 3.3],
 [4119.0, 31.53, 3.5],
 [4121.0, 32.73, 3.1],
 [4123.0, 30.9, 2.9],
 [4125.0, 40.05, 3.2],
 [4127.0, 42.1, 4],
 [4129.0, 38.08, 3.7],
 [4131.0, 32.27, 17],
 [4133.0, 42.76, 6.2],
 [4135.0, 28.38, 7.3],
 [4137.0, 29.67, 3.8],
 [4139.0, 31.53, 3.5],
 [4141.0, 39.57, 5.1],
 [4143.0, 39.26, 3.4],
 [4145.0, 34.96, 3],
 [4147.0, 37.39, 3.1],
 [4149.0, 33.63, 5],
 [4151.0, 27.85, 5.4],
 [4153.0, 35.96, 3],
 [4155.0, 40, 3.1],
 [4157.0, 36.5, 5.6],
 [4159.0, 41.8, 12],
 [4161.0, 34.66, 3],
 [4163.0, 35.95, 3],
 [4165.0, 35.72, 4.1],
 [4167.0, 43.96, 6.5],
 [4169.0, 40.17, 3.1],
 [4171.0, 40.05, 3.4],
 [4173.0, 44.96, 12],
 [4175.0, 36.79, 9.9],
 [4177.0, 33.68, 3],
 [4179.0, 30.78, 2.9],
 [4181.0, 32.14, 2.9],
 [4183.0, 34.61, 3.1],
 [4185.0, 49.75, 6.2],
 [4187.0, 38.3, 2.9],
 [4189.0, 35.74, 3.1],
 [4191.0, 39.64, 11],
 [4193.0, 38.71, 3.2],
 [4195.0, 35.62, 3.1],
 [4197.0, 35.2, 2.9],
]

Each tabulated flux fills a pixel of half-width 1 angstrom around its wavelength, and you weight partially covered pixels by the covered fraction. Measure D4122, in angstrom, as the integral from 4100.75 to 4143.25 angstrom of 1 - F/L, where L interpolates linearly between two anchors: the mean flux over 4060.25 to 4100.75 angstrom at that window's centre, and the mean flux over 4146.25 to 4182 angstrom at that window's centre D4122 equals 2.7 angstrom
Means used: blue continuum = 41.8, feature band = 36.9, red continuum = 36.8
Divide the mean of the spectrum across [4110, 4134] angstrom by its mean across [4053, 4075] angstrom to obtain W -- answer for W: 0.9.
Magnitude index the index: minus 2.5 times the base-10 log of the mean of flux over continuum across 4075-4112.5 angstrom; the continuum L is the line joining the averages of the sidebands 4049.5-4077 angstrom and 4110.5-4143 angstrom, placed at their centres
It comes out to -0.06 mag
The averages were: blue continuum 42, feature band 41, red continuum 35.4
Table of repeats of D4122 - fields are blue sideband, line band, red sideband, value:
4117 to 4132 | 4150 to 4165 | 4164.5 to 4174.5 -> 1.3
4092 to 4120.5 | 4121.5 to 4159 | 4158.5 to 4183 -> 2.6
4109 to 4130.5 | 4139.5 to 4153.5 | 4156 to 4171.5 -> 0.9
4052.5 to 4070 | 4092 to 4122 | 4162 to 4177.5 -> 1.1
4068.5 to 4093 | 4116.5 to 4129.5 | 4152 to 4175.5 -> 1.2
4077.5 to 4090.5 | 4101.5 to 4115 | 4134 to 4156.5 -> -0.4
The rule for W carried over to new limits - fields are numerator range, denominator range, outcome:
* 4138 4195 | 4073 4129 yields 0.94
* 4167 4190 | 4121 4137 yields 1.07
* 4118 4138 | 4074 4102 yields 0.84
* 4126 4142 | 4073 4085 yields 0.89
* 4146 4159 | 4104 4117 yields 0.95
